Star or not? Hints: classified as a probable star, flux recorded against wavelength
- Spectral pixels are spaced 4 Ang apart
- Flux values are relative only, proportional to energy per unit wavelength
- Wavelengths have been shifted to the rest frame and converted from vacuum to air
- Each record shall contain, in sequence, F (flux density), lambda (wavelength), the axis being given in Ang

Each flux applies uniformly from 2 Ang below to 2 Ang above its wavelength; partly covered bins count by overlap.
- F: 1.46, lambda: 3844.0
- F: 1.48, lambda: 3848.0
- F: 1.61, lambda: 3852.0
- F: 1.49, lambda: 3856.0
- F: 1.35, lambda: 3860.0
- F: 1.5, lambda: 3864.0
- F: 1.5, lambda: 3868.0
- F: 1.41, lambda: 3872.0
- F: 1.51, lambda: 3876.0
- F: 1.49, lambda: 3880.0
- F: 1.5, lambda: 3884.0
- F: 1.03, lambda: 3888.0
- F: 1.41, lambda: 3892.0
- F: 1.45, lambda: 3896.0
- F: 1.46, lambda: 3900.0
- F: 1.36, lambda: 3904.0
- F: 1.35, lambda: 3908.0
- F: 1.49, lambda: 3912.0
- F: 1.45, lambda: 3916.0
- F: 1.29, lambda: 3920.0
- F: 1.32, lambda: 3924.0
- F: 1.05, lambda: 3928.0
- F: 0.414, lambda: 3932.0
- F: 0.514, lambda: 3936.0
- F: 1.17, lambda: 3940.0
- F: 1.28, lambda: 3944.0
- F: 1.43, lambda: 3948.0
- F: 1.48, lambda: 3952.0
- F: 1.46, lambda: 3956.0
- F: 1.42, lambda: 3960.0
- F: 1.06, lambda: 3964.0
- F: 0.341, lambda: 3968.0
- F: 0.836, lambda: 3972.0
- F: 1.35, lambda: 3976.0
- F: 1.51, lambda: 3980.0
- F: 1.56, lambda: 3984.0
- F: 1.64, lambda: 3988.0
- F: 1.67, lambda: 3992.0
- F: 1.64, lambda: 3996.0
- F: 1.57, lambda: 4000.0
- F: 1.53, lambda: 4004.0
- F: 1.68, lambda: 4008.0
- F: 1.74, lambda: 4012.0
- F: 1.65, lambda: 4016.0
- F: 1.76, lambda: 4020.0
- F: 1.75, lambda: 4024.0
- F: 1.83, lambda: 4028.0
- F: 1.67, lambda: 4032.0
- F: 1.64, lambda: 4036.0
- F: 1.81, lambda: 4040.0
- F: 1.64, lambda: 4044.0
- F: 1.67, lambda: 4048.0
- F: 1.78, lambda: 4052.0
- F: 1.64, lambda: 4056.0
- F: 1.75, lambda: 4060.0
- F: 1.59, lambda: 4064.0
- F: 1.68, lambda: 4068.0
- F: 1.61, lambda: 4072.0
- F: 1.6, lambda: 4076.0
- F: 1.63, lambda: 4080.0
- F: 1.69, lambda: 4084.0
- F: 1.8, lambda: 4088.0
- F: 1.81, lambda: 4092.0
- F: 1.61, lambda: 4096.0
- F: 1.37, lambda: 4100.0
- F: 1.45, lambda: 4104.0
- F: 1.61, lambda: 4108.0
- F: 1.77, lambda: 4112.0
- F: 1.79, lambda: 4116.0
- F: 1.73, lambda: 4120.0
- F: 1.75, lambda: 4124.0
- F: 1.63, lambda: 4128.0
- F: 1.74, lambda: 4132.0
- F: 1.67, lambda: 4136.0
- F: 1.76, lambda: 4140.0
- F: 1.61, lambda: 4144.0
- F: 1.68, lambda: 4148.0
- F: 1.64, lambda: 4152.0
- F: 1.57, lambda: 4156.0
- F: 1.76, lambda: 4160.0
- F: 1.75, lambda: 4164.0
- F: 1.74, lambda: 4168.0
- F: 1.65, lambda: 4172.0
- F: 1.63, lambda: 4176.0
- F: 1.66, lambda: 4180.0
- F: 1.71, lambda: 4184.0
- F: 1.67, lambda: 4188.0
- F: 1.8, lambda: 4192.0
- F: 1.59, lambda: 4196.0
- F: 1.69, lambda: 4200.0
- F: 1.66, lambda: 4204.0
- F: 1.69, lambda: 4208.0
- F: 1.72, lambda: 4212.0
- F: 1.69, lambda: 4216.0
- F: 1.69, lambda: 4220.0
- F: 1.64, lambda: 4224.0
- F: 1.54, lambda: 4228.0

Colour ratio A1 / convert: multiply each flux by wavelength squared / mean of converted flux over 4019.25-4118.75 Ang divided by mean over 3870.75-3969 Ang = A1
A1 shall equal 1.44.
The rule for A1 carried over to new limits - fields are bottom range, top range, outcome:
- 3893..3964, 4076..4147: 1.46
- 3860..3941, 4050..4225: 1.47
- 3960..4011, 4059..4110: 1.24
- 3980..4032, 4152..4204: 1.10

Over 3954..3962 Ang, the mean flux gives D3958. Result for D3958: 1.44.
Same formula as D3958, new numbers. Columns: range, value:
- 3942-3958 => 1.41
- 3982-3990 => 1.6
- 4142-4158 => 1.62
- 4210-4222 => 1.7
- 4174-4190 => 1.67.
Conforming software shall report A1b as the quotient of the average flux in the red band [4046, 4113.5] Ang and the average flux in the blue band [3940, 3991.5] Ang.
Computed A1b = 1.3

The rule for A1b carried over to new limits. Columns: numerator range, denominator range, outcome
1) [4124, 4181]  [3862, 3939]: 1.31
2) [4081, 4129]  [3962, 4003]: 1.26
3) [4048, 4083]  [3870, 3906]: 1.18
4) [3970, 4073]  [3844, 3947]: 1.23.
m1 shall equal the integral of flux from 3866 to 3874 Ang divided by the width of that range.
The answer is 1.46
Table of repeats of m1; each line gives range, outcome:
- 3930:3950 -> 0.962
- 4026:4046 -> 1.72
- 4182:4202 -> 1.69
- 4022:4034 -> 1.75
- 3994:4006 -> 1.58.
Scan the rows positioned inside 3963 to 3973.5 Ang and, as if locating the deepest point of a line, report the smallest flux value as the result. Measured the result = 0.341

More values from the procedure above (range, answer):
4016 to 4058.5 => 1.64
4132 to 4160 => 1.57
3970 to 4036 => 0.836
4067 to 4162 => 1.37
